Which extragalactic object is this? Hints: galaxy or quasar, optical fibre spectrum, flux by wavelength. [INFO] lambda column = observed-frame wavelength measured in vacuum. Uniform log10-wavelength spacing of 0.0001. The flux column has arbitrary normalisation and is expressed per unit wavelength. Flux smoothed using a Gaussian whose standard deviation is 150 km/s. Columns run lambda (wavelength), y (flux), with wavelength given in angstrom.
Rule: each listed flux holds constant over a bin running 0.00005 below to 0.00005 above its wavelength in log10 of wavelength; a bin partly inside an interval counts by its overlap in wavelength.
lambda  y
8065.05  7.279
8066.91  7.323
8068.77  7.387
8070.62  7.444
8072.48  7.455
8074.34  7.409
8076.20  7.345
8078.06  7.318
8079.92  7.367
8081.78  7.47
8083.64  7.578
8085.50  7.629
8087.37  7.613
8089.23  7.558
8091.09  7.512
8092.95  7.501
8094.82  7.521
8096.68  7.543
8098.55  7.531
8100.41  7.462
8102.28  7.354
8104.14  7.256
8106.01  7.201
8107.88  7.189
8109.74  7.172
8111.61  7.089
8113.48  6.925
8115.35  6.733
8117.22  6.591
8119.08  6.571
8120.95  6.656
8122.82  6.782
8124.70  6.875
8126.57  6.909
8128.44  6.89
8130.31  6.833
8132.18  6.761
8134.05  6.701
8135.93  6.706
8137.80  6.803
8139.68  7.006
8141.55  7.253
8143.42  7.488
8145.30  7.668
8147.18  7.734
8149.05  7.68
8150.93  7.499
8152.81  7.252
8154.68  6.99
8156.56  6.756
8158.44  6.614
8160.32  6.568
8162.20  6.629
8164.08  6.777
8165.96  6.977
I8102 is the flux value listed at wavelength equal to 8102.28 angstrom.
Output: 7.354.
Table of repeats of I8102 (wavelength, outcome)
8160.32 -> 6.568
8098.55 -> 7.531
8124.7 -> 6.875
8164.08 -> 6.777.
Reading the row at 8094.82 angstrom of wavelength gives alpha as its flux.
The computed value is 7.521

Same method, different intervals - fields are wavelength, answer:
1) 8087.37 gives 7.613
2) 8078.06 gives 7.318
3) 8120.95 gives 6.656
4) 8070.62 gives 7.444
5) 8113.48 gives 6.925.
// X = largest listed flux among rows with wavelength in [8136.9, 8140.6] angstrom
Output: 7.006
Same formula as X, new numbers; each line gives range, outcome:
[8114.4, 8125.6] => 6.875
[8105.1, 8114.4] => 7.201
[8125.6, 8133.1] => 6.909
